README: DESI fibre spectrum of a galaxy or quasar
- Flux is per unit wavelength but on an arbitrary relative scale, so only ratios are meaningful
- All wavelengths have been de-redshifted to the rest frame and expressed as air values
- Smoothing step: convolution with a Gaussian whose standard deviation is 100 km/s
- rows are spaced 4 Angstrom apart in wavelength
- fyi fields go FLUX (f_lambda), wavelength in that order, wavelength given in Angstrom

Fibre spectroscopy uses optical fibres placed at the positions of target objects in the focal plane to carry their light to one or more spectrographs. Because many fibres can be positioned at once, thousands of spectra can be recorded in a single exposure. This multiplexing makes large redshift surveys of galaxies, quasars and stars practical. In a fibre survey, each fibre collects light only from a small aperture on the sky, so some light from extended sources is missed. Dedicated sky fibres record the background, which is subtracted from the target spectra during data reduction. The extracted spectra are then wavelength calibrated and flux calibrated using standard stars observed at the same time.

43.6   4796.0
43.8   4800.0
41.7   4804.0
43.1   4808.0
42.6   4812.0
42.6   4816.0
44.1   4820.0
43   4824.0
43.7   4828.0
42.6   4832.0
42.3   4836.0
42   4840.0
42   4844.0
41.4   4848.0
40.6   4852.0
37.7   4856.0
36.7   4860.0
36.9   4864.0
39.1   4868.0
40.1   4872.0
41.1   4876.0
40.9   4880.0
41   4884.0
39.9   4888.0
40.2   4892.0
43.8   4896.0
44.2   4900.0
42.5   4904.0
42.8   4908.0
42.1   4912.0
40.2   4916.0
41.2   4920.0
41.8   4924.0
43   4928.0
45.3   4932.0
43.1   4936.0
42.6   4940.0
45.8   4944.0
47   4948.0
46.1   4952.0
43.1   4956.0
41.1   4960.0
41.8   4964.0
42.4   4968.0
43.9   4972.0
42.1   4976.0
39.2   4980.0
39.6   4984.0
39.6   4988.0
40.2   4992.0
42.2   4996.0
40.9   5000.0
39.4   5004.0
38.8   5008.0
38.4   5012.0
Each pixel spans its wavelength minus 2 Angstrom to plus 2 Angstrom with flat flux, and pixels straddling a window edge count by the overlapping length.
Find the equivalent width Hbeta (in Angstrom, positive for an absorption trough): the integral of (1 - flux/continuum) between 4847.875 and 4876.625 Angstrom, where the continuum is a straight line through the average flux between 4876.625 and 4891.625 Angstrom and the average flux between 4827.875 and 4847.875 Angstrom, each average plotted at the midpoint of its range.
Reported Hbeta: 1.69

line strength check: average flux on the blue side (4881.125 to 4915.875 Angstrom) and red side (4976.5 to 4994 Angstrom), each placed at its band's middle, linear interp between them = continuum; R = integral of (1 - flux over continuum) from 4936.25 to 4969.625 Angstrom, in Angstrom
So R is -2.5 Angstrom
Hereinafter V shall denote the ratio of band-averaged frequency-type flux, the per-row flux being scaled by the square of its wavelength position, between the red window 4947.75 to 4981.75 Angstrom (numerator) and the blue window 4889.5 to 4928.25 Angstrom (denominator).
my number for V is 1.0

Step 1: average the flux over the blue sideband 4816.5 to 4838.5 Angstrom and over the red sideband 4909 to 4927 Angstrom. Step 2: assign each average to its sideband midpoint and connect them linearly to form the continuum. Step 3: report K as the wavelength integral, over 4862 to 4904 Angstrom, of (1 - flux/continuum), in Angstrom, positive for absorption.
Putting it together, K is 1.3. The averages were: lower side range 43.1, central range 40.8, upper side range 41.5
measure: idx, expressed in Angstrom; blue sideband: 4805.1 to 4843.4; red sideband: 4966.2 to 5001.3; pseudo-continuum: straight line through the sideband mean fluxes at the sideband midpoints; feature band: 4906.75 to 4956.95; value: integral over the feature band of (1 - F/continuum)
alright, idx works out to -2.1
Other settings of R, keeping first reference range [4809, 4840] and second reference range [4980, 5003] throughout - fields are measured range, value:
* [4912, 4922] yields 0.1 Angstrom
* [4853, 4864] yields 1.3 Angstrom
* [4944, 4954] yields -1.3 Angstrom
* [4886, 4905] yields -0.1 Angstrom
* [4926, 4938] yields -0.7 Angstrom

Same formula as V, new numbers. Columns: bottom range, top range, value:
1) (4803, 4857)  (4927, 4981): 1.08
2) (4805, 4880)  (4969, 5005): 1.05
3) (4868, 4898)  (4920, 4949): 1.09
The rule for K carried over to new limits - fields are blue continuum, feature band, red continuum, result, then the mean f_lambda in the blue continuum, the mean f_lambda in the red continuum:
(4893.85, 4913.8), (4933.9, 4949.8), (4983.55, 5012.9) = -1.1 Angstrom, 43.1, 40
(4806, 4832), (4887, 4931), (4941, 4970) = 1.5 Angstrom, 43.1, 43.9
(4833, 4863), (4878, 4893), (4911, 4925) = 0.1 Angstrom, 40.3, 41.2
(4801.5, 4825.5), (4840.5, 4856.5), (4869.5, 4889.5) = 0.3 Angstrom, 42.9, 40.6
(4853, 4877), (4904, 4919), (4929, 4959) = 0.1 Angstrom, 38.6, 44.5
